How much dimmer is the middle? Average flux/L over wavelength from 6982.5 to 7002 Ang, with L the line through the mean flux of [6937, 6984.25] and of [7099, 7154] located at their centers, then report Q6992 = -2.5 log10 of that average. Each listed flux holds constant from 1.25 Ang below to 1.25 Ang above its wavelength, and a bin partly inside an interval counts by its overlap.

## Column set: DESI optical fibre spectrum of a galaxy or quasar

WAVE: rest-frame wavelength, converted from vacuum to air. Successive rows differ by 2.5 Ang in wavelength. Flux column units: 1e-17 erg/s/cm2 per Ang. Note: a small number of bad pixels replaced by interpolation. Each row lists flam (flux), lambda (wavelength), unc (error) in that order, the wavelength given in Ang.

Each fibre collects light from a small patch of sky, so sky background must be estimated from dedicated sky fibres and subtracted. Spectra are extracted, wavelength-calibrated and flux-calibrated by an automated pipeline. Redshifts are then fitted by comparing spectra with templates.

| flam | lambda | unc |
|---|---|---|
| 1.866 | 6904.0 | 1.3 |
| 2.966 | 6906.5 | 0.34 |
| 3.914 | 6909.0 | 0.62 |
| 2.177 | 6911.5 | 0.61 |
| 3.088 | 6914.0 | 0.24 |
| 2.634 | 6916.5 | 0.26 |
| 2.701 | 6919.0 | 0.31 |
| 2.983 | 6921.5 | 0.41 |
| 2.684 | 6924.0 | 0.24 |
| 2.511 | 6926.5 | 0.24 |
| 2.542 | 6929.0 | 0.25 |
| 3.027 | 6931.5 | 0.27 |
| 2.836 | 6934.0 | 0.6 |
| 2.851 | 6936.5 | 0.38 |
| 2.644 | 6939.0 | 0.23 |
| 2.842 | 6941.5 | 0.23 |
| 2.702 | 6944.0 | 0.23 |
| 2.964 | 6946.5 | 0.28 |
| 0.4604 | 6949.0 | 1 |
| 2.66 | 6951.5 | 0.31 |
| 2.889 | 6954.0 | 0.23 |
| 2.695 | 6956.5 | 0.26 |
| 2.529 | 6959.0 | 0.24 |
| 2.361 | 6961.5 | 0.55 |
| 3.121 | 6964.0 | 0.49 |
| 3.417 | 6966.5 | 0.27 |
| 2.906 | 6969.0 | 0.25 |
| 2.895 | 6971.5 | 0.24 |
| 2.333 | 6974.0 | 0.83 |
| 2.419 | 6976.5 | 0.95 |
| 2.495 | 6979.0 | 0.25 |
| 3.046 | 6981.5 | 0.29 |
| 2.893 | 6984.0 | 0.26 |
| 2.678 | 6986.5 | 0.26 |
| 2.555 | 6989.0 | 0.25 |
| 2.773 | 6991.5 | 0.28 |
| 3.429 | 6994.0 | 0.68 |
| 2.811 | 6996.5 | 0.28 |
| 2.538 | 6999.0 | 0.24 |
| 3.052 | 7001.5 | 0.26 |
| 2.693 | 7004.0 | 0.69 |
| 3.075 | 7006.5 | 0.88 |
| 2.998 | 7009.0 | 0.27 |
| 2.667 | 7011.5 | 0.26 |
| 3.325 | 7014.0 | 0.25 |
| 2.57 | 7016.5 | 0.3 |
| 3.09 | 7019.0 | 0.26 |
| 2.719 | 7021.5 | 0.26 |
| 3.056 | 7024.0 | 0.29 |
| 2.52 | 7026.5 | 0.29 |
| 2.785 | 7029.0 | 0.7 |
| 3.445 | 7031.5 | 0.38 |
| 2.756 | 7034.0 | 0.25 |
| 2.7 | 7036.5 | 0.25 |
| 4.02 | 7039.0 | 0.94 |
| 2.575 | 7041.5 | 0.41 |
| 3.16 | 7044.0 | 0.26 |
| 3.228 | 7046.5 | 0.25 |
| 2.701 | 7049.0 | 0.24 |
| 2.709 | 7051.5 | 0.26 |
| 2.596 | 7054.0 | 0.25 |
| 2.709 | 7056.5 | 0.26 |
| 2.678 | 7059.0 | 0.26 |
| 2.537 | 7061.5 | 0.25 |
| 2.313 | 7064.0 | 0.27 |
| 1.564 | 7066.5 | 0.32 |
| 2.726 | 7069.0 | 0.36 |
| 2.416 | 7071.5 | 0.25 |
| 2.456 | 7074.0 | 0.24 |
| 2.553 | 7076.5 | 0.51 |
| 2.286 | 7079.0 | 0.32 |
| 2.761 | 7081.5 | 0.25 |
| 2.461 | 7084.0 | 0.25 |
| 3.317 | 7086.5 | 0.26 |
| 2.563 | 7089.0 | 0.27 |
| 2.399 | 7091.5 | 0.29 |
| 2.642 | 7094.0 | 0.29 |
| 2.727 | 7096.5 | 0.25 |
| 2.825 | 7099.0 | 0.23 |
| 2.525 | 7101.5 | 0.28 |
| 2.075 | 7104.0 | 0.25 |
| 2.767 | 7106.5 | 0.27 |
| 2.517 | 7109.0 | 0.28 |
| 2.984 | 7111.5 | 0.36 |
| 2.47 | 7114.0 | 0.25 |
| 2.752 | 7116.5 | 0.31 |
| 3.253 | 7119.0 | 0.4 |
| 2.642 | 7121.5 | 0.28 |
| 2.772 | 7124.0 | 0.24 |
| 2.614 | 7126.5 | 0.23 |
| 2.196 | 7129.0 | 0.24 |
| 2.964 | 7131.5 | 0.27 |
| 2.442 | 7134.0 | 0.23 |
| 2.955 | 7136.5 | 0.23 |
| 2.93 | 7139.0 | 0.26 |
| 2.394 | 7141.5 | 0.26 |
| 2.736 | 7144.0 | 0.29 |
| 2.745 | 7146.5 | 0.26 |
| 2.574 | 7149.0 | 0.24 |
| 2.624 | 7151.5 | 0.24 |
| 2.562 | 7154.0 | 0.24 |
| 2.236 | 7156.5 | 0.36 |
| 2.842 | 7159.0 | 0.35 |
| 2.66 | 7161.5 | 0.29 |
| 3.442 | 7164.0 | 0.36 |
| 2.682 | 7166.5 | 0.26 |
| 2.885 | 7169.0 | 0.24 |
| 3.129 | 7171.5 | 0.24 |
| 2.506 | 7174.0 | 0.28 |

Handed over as -0.07 mag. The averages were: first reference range 2.64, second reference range 2.66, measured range 2.84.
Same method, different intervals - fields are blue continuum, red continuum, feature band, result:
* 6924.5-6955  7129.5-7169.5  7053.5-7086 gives 0.077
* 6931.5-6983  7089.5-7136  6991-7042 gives -0.110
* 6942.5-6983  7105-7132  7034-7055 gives -0.111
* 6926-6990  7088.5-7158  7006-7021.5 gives -0.106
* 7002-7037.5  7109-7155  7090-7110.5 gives 0.076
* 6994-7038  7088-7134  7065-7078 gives 0.173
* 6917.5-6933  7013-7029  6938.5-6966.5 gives 0.084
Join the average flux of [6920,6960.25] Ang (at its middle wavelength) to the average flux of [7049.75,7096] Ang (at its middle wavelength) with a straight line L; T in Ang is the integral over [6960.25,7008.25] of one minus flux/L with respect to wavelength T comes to -4.2 Ang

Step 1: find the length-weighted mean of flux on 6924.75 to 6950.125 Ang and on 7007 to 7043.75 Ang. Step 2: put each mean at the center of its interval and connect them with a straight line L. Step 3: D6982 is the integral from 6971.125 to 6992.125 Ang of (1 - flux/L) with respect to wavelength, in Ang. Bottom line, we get 0.7 Ang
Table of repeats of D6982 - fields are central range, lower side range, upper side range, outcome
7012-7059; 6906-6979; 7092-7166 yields -3.8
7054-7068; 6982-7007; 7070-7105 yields 1.4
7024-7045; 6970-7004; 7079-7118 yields -2.2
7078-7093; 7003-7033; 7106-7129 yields 0.8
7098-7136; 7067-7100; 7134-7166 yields 0.0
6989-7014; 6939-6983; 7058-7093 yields -3.0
